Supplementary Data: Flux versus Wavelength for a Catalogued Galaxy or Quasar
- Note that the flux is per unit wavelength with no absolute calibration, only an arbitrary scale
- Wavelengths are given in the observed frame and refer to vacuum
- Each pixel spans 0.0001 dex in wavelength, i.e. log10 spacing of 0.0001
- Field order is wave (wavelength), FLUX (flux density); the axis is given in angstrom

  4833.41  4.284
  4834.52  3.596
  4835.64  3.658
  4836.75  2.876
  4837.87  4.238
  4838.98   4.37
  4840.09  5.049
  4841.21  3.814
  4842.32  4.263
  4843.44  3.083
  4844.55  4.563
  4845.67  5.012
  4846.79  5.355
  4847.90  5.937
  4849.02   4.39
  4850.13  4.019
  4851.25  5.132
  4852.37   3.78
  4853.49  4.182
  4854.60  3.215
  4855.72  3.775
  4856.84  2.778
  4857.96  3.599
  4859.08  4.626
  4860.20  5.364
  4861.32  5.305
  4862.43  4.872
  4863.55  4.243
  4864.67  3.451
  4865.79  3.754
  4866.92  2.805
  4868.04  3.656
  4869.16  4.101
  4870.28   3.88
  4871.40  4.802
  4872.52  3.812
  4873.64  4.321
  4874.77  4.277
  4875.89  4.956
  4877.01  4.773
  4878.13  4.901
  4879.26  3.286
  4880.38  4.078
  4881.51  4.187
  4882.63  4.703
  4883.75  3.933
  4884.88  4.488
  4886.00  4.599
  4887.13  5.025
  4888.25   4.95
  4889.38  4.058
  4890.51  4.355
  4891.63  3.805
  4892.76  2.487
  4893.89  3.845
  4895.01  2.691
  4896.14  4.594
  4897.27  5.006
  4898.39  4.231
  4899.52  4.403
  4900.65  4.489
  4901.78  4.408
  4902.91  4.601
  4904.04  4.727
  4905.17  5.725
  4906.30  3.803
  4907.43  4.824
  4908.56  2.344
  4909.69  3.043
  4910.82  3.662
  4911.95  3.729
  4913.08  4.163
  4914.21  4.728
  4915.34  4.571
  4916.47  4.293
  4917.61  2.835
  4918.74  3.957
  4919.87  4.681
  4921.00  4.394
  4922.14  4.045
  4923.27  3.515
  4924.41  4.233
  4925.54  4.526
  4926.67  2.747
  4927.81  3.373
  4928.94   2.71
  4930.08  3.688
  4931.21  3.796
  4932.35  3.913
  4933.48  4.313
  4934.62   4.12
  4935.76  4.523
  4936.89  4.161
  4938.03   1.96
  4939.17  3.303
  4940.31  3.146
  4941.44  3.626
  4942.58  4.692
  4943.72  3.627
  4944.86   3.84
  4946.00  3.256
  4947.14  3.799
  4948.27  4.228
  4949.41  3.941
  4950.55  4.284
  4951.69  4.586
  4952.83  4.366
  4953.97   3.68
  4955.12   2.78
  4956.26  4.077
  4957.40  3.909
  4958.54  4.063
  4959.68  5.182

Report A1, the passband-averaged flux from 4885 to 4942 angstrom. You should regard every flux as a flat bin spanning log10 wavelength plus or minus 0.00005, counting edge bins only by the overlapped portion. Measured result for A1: 3.98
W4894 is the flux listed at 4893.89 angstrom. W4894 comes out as 3.845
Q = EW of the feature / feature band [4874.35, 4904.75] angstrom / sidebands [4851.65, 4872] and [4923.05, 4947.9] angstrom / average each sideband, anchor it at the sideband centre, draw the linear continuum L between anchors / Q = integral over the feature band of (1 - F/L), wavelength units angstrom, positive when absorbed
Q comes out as -3.17 angstrom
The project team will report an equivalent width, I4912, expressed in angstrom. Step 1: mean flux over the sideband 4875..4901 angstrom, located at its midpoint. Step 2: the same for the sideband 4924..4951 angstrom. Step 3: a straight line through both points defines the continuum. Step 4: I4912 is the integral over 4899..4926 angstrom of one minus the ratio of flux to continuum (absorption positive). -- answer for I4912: -1.0 angstrom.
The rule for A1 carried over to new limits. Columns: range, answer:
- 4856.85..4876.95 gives 4.2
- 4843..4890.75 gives 4.29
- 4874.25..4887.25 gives 4.42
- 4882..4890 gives 4.53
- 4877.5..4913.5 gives 4.16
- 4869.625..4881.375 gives 4.3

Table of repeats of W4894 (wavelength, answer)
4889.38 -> 4.058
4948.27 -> 4.228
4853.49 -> 4.182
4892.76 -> 2.487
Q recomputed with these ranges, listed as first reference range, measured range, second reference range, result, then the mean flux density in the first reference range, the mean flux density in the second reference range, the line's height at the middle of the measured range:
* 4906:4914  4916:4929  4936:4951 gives -0.4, 3.7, 3.7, 3.7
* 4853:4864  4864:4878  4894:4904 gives 0.5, 4.2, 4.31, 4.23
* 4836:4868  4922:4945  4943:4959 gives 1.4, 4.2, 3.89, 3.95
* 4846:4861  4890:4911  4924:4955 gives -0.1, 4.34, 3.78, 4.03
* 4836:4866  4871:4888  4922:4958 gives -1.3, 4.26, 3.77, 4.11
